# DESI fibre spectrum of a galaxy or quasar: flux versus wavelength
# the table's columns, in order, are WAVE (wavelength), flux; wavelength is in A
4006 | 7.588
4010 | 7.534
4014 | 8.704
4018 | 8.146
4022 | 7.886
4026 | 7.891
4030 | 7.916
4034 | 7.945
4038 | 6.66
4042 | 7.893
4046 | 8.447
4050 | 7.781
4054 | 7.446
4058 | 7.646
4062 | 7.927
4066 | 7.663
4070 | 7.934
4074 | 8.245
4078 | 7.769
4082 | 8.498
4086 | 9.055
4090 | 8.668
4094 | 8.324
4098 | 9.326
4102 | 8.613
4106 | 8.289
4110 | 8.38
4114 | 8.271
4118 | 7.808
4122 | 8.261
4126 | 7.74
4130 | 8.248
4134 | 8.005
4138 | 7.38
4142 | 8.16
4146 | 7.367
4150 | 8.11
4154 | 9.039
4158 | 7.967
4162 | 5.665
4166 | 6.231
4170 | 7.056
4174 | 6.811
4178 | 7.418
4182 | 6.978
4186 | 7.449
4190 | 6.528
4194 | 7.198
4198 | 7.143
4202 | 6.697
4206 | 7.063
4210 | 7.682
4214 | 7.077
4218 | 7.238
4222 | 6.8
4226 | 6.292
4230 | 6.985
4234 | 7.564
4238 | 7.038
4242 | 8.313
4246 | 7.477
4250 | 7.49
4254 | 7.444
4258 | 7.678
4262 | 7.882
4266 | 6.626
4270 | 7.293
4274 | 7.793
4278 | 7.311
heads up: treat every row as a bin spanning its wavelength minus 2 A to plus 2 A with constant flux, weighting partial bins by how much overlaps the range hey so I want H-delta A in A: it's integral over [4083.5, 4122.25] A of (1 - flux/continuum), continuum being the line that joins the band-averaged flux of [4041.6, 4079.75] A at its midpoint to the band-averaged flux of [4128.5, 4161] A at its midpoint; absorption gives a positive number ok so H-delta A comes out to -2.9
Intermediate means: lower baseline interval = 7.88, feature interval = 8.51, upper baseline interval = 7.96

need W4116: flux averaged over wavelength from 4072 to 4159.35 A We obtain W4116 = 8.25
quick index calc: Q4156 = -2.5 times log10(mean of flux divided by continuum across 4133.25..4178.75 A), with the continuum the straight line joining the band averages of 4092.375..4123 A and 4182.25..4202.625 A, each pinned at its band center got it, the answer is 0.03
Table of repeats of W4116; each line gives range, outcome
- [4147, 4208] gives 7.16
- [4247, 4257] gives 7.49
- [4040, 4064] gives 7.86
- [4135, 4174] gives 7.42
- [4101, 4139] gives 8.1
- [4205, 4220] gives 7.28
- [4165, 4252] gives 7.13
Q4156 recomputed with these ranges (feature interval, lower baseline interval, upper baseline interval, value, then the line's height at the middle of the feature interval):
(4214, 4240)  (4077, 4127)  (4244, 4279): 0.098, 7.66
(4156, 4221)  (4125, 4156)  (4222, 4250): 0.092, 7.63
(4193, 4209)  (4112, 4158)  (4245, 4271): 0.095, 7.7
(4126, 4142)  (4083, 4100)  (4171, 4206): 0.019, 8.04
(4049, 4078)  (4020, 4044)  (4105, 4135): 0.007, 7.85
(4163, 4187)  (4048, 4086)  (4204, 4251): 0.084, 7.47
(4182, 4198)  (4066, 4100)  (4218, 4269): 0.091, 7.67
